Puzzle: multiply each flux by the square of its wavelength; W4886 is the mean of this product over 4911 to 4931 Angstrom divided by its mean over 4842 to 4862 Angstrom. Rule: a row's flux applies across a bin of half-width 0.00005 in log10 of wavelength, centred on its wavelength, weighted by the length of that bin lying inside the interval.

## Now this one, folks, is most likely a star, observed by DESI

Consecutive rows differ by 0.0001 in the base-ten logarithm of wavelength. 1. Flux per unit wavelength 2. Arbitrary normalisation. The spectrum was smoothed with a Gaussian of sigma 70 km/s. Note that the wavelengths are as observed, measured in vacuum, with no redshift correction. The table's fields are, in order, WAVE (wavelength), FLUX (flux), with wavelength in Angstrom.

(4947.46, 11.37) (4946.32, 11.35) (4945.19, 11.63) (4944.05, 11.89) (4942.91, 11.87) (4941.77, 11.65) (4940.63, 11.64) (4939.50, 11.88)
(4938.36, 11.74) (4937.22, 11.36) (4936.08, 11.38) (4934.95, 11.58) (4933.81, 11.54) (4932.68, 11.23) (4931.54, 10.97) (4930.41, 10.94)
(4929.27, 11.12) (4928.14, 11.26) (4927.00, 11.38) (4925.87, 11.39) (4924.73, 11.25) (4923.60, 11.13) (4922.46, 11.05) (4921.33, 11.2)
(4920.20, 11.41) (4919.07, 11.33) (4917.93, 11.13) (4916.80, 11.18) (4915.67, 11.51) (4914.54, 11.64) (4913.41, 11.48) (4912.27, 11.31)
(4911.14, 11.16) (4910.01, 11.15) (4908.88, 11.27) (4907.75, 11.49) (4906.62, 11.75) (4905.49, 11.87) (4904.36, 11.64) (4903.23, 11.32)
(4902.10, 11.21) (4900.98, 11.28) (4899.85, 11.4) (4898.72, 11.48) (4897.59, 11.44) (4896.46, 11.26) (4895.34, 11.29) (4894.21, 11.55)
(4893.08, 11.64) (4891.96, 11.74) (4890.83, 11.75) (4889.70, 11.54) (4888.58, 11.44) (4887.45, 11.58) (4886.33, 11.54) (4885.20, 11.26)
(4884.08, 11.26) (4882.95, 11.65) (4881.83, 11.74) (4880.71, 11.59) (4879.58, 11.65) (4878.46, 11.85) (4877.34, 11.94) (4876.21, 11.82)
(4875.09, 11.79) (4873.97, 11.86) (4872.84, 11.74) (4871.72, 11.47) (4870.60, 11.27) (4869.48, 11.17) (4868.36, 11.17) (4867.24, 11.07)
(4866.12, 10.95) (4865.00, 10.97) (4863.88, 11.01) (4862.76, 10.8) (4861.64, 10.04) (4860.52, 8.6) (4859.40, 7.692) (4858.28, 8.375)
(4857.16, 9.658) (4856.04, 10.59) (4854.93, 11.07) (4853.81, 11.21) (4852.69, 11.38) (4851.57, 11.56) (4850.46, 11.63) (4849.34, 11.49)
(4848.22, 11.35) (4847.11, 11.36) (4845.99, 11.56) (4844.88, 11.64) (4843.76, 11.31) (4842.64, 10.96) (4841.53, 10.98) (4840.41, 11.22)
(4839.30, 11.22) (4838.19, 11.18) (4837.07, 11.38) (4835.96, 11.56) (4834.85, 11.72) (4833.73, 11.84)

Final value 1.09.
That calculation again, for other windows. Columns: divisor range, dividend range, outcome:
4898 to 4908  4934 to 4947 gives 1.03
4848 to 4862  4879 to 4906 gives 1.13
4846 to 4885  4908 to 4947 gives 1.06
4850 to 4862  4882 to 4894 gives 1.15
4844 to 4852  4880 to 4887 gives 1.02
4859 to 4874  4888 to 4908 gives 1.09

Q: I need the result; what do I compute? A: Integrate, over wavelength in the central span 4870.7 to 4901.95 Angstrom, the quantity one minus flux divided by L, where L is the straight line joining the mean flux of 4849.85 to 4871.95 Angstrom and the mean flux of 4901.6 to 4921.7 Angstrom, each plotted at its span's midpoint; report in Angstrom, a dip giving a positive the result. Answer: -1.7 Angstrom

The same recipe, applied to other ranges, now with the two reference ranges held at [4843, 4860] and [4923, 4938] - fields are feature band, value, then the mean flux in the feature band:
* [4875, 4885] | -0.66 Angstrom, 11.7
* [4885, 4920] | -1.08 Angstrom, 11.4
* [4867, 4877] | -0.55 Angstrom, 11.5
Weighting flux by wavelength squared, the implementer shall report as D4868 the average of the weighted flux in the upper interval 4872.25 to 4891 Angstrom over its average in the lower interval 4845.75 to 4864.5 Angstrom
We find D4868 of 1.12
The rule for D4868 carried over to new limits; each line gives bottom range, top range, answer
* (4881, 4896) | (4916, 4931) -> 0.99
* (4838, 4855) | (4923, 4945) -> 1.05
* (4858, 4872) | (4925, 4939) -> 1.12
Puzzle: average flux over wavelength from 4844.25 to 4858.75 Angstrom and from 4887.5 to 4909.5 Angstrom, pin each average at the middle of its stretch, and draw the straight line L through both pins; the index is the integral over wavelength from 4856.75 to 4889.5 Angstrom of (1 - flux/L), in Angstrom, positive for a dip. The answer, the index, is 0.7 Angstrom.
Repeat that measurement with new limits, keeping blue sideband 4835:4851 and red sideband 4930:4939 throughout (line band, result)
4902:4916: -0.1 Angstrom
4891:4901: -0.1 Angstrom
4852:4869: 1.6 Angstrom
